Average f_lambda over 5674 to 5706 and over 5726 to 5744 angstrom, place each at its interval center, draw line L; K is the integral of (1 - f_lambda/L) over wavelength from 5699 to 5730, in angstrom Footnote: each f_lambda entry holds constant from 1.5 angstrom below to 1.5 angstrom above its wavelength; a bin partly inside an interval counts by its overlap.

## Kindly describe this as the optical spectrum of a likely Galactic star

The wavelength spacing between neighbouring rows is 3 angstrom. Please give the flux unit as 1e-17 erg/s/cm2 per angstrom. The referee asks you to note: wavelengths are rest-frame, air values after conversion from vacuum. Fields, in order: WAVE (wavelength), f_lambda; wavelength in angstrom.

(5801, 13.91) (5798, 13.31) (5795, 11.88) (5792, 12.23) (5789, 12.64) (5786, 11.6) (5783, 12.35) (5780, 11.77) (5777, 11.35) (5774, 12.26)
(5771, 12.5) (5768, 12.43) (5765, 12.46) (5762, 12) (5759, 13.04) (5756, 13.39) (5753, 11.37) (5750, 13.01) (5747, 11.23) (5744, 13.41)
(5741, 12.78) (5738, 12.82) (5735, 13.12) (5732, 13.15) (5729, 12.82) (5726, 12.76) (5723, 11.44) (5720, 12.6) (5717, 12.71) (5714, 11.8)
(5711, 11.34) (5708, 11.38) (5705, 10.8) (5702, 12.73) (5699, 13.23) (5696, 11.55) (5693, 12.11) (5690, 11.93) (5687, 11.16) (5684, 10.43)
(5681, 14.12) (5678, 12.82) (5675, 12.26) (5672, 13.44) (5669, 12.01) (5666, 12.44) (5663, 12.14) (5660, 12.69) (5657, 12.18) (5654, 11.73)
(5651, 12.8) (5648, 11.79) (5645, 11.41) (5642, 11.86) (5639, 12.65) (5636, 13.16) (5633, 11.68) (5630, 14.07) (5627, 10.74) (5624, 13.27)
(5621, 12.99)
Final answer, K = 1.2 angstrom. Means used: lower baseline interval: 12.1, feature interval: 12.1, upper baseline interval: 13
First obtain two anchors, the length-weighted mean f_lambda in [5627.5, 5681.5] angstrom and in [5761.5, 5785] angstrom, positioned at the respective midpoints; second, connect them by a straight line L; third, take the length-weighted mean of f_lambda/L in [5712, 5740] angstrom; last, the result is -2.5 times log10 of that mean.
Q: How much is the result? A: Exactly -0.03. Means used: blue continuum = 12.5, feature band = 12.6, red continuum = 12.1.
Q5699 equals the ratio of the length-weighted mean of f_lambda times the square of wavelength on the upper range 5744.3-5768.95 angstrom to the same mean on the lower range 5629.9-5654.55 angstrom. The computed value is 1.05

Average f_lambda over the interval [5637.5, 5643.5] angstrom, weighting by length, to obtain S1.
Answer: 12.3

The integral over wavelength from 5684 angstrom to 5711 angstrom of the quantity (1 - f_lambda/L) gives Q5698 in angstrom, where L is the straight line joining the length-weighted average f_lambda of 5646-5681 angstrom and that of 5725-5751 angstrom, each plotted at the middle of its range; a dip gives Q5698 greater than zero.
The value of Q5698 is 1.8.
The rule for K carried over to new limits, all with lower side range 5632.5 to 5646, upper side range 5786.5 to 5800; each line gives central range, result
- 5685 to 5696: 0.6 angstrom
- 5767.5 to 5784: 0.5 angstrom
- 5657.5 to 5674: -0.3 angstrom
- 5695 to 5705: 0.0 angstrom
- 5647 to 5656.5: 0.1 angstrom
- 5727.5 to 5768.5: -0.8 angstrom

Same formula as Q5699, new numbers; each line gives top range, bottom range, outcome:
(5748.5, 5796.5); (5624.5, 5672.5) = 1.04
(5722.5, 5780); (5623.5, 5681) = 1.04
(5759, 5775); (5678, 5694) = 1.06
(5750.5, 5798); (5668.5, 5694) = 1.03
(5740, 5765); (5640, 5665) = 1.07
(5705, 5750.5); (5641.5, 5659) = 1.06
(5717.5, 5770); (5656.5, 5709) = 1.05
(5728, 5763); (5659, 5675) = 1.04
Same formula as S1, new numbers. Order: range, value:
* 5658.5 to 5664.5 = 12.4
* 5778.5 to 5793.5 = 12.1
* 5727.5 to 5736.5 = 13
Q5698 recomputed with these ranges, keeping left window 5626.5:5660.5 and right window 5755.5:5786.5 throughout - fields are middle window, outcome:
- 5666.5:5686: -0.3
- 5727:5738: -0.6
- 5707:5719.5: 0.4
